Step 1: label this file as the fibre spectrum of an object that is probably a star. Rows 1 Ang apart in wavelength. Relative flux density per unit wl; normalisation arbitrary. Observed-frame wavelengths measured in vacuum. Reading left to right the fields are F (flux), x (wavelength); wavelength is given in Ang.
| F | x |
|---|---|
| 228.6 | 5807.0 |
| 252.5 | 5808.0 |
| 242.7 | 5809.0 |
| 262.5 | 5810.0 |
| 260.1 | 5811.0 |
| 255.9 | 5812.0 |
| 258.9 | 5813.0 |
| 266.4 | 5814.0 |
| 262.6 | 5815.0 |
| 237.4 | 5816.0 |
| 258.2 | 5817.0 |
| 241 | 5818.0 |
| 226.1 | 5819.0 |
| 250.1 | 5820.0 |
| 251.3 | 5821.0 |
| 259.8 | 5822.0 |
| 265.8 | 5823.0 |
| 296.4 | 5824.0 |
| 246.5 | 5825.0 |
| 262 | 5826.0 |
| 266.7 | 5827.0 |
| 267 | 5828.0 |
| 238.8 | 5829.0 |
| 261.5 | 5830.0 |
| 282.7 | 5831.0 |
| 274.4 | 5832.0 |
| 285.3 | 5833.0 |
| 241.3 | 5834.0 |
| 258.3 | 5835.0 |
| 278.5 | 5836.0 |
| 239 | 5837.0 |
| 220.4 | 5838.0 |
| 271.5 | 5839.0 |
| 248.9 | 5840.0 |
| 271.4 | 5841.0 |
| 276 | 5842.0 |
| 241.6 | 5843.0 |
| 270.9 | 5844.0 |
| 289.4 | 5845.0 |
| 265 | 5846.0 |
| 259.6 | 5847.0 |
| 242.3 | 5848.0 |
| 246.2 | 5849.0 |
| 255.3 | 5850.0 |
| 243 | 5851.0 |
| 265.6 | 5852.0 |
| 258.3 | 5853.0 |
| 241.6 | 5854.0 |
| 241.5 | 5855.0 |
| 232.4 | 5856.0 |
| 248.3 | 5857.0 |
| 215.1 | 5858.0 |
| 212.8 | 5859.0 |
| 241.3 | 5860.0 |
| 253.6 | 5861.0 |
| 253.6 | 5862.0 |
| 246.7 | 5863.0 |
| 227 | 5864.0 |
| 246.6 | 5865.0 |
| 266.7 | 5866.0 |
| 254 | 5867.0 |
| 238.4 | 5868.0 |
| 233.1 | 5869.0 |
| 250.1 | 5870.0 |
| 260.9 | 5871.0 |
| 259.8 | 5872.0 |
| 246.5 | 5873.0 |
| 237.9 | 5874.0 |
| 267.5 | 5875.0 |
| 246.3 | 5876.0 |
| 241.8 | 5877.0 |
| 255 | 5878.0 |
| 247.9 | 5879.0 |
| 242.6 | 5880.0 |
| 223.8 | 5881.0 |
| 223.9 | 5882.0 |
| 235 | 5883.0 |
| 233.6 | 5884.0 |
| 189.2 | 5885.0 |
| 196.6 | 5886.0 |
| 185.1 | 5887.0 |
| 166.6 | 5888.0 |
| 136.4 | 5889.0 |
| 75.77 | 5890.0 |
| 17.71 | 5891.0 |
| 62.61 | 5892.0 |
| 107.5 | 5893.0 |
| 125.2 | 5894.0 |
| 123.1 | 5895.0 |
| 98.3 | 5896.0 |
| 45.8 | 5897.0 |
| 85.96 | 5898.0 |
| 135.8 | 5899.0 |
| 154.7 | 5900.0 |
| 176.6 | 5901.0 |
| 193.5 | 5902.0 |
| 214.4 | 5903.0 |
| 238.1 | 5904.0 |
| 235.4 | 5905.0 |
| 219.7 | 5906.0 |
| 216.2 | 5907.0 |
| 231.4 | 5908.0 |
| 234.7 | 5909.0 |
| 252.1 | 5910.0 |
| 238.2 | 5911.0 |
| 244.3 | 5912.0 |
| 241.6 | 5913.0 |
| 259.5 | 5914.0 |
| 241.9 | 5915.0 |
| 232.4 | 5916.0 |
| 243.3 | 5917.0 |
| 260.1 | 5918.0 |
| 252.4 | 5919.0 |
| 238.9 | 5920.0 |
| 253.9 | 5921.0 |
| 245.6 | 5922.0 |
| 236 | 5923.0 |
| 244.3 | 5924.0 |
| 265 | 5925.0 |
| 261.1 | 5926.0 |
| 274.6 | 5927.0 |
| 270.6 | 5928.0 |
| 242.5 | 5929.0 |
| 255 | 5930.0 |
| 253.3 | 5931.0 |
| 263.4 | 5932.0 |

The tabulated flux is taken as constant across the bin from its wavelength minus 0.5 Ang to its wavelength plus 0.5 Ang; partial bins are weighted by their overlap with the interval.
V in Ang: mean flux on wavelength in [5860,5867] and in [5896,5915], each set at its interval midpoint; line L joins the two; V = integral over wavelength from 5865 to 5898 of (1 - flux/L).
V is 5.4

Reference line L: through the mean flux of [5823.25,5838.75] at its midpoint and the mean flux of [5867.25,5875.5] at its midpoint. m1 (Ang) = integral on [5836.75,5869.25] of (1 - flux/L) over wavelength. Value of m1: 0.7 Ang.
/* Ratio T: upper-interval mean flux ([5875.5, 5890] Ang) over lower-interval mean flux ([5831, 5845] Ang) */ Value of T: 0.81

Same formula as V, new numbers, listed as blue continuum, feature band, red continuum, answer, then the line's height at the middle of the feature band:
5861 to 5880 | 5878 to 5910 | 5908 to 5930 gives 9.8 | 249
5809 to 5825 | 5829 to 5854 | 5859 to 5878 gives -0.7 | 252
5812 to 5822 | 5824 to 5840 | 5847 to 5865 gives -0.8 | 248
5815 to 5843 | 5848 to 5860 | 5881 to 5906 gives -1.3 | 218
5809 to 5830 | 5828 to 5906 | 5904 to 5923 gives 8.9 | 249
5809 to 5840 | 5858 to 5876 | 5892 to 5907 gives -4.4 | 198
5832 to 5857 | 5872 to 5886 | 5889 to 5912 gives -2.9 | 197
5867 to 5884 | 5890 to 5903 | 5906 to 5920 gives 6.9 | 243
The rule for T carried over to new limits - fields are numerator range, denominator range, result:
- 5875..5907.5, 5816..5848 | 0.67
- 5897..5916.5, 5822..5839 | 0.80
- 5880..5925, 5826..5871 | 0.77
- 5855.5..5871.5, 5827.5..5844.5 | 0.93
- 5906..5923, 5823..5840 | 0.93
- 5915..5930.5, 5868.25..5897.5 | 1.34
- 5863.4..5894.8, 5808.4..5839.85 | 0.80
